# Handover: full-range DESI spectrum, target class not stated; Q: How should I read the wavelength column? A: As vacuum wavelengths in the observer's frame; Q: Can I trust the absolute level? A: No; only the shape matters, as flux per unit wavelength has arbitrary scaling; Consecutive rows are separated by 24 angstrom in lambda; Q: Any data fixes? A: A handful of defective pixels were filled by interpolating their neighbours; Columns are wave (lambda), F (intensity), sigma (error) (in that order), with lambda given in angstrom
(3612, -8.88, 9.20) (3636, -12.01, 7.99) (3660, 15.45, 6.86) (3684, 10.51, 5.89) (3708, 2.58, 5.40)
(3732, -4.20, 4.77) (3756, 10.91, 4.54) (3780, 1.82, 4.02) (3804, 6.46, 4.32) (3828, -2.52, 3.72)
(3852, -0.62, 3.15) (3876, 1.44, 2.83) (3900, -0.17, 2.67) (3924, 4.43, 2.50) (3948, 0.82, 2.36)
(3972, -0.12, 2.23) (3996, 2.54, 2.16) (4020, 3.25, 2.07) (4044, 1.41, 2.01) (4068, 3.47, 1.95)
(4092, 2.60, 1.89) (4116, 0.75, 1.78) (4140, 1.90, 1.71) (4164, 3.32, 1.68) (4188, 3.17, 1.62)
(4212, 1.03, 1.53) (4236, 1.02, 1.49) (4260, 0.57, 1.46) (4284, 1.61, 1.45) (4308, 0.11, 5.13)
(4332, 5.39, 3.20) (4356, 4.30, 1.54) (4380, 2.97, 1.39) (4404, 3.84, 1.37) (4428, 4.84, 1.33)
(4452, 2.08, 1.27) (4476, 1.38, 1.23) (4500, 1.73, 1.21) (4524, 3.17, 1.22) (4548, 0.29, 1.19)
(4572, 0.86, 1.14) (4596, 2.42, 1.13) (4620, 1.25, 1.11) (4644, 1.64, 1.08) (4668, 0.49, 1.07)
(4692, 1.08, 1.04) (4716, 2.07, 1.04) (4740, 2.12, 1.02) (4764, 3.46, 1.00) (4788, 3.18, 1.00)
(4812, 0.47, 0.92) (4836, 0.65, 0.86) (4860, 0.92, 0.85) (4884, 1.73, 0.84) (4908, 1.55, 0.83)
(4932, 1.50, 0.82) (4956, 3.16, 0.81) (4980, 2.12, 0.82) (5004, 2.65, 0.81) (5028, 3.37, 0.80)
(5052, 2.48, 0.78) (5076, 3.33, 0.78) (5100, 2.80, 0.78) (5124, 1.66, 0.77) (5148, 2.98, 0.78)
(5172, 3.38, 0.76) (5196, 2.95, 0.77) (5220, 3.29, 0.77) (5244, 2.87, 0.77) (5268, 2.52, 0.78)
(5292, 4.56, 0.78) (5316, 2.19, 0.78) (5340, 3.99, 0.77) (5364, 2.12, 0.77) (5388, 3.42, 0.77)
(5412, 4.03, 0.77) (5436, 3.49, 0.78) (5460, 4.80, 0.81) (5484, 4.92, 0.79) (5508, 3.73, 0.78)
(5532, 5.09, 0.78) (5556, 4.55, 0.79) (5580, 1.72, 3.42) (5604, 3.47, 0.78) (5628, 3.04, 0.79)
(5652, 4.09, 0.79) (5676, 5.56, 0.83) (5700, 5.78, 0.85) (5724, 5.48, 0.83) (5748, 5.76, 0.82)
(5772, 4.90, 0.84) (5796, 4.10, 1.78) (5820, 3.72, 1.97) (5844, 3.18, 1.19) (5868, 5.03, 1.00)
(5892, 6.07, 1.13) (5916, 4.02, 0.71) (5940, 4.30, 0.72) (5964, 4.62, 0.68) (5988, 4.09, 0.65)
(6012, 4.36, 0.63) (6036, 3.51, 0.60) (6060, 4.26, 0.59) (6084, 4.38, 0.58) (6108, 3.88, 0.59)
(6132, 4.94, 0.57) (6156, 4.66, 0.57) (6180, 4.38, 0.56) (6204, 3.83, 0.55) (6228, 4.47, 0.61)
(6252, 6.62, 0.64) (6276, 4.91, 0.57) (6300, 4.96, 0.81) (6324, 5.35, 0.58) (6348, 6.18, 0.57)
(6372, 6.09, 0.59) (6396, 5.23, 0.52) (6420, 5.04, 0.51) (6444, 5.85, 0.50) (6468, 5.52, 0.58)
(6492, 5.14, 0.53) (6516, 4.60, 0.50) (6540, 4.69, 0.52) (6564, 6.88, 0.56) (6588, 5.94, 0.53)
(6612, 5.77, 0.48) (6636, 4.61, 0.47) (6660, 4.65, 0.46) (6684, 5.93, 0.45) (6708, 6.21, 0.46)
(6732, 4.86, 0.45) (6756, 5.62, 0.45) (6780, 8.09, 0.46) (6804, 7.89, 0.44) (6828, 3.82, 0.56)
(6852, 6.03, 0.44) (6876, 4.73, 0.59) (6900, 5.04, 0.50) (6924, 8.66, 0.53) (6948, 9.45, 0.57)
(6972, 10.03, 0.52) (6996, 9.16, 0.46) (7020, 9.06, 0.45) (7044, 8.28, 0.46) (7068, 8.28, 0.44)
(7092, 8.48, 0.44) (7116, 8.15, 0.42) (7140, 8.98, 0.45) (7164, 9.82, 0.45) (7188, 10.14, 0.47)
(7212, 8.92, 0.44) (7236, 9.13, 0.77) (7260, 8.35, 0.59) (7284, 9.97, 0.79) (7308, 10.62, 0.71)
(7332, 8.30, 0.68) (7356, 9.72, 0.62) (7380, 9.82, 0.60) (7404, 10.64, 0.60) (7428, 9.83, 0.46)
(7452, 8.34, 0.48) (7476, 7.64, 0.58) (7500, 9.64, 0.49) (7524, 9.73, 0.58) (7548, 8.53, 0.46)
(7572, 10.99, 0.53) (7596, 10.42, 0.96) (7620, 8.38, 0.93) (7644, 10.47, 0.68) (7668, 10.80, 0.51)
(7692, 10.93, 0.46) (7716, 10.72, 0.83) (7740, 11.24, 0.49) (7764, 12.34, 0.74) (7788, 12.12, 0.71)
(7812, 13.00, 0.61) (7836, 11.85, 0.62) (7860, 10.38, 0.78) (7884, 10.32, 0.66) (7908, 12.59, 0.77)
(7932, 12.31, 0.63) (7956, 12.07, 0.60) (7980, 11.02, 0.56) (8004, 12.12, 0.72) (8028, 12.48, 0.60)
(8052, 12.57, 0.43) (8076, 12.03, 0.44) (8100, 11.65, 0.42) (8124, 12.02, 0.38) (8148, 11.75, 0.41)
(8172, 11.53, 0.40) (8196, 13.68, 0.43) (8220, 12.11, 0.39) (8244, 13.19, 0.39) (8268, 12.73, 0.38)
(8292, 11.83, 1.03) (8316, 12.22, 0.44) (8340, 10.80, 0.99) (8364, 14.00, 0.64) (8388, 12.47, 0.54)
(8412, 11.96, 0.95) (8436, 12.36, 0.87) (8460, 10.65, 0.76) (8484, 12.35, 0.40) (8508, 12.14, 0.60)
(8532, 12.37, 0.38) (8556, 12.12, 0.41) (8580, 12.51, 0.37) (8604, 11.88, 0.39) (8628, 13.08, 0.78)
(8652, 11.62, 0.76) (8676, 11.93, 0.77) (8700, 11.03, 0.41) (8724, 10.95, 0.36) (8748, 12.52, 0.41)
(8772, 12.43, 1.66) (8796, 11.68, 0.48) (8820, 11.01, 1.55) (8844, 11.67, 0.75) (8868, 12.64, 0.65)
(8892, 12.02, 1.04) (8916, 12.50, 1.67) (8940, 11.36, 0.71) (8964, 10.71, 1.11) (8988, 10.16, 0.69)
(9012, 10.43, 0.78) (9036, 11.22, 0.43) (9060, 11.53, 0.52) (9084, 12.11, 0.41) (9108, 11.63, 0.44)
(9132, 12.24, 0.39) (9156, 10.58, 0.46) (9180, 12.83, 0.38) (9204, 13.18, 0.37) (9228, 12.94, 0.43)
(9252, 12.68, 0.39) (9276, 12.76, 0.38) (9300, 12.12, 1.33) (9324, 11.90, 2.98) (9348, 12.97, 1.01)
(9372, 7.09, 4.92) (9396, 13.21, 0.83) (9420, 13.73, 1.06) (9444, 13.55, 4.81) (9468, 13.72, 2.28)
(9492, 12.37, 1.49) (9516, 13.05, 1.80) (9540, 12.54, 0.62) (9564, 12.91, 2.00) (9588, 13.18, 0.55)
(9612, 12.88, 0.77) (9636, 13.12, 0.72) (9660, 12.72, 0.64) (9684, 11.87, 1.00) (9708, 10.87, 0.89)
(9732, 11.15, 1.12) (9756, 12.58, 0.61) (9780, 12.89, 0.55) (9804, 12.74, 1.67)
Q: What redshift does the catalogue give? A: 0.736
